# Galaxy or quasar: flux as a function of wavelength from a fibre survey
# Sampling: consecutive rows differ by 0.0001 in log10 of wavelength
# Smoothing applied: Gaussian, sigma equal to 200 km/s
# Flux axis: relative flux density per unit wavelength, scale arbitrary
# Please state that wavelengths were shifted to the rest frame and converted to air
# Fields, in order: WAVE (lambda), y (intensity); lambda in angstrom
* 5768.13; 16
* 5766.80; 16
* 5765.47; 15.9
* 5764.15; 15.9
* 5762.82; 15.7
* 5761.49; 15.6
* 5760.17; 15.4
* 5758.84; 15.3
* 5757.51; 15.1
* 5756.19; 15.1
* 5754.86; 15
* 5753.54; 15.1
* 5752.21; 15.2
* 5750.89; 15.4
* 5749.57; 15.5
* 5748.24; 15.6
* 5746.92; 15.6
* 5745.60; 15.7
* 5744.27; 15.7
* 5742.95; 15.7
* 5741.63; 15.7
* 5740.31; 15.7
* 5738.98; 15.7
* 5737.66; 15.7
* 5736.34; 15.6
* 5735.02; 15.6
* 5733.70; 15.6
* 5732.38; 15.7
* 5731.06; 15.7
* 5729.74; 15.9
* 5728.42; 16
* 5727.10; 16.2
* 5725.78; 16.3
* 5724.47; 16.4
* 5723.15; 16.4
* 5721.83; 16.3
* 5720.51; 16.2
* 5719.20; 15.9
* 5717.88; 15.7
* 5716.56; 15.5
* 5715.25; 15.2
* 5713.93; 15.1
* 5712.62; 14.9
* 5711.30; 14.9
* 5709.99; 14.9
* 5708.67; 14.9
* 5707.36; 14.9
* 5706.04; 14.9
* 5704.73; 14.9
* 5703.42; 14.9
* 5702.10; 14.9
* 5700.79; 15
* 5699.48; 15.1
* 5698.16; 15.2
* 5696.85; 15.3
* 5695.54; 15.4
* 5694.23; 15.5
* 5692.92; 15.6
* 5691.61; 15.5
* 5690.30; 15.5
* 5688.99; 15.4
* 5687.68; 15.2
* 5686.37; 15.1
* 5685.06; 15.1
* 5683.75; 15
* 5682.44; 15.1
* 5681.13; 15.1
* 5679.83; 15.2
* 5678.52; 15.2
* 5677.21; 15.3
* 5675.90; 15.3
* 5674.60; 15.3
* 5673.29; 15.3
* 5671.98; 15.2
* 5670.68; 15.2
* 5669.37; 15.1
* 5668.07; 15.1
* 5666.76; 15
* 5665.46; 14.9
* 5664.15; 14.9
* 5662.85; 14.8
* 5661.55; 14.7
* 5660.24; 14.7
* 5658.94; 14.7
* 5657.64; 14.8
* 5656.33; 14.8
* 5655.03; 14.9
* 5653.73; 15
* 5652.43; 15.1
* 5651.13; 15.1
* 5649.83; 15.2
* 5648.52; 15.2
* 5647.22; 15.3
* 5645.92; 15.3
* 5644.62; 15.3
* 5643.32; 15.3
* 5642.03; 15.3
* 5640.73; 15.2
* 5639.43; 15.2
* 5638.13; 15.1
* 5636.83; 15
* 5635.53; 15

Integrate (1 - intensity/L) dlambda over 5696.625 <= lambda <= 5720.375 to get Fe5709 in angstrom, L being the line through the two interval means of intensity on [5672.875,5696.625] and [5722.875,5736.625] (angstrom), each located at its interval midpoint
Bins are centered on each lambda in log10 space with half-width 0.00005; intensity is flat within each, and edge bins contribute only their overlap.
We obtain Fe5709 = 0.8 angstrom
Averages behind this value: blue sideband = 15.3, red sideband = 15.9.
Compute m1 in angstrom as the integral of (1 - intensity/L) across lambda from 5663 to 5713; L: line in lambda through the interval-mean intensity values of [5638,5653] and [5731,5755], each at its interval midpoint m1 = 0.8 angstrom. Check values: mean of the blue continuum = 15.2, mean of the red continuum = 15.6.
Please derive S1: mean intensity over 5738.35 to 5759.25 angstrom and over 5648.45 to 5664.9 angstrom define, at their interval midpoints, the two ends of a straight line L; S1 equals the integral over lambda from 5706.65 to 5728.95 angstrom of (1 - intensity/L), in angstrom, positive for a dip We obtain -0.5 angstrom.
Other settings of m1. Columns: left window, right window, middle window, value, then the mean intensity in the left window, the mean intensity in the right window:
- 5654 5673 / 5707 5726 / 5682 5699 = -0.1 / 14.9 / 15.6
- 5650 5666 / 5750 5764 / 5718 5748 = -1.3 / 14.9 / 15.3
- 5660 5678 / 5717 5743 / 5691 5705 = 0.2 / 15.1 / 15.9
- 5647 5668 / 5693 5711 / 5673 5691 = -0.2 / 14.9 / 15.1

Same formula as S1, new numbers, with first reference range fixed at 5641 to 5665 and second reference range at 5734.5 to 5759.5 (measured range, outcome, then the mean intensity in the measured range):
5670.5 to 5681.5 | -0.1 angstrom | 15.2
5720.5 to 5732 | -0.6 angstrom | 16.1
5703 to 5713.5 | 0.3 angstrom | 14.9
